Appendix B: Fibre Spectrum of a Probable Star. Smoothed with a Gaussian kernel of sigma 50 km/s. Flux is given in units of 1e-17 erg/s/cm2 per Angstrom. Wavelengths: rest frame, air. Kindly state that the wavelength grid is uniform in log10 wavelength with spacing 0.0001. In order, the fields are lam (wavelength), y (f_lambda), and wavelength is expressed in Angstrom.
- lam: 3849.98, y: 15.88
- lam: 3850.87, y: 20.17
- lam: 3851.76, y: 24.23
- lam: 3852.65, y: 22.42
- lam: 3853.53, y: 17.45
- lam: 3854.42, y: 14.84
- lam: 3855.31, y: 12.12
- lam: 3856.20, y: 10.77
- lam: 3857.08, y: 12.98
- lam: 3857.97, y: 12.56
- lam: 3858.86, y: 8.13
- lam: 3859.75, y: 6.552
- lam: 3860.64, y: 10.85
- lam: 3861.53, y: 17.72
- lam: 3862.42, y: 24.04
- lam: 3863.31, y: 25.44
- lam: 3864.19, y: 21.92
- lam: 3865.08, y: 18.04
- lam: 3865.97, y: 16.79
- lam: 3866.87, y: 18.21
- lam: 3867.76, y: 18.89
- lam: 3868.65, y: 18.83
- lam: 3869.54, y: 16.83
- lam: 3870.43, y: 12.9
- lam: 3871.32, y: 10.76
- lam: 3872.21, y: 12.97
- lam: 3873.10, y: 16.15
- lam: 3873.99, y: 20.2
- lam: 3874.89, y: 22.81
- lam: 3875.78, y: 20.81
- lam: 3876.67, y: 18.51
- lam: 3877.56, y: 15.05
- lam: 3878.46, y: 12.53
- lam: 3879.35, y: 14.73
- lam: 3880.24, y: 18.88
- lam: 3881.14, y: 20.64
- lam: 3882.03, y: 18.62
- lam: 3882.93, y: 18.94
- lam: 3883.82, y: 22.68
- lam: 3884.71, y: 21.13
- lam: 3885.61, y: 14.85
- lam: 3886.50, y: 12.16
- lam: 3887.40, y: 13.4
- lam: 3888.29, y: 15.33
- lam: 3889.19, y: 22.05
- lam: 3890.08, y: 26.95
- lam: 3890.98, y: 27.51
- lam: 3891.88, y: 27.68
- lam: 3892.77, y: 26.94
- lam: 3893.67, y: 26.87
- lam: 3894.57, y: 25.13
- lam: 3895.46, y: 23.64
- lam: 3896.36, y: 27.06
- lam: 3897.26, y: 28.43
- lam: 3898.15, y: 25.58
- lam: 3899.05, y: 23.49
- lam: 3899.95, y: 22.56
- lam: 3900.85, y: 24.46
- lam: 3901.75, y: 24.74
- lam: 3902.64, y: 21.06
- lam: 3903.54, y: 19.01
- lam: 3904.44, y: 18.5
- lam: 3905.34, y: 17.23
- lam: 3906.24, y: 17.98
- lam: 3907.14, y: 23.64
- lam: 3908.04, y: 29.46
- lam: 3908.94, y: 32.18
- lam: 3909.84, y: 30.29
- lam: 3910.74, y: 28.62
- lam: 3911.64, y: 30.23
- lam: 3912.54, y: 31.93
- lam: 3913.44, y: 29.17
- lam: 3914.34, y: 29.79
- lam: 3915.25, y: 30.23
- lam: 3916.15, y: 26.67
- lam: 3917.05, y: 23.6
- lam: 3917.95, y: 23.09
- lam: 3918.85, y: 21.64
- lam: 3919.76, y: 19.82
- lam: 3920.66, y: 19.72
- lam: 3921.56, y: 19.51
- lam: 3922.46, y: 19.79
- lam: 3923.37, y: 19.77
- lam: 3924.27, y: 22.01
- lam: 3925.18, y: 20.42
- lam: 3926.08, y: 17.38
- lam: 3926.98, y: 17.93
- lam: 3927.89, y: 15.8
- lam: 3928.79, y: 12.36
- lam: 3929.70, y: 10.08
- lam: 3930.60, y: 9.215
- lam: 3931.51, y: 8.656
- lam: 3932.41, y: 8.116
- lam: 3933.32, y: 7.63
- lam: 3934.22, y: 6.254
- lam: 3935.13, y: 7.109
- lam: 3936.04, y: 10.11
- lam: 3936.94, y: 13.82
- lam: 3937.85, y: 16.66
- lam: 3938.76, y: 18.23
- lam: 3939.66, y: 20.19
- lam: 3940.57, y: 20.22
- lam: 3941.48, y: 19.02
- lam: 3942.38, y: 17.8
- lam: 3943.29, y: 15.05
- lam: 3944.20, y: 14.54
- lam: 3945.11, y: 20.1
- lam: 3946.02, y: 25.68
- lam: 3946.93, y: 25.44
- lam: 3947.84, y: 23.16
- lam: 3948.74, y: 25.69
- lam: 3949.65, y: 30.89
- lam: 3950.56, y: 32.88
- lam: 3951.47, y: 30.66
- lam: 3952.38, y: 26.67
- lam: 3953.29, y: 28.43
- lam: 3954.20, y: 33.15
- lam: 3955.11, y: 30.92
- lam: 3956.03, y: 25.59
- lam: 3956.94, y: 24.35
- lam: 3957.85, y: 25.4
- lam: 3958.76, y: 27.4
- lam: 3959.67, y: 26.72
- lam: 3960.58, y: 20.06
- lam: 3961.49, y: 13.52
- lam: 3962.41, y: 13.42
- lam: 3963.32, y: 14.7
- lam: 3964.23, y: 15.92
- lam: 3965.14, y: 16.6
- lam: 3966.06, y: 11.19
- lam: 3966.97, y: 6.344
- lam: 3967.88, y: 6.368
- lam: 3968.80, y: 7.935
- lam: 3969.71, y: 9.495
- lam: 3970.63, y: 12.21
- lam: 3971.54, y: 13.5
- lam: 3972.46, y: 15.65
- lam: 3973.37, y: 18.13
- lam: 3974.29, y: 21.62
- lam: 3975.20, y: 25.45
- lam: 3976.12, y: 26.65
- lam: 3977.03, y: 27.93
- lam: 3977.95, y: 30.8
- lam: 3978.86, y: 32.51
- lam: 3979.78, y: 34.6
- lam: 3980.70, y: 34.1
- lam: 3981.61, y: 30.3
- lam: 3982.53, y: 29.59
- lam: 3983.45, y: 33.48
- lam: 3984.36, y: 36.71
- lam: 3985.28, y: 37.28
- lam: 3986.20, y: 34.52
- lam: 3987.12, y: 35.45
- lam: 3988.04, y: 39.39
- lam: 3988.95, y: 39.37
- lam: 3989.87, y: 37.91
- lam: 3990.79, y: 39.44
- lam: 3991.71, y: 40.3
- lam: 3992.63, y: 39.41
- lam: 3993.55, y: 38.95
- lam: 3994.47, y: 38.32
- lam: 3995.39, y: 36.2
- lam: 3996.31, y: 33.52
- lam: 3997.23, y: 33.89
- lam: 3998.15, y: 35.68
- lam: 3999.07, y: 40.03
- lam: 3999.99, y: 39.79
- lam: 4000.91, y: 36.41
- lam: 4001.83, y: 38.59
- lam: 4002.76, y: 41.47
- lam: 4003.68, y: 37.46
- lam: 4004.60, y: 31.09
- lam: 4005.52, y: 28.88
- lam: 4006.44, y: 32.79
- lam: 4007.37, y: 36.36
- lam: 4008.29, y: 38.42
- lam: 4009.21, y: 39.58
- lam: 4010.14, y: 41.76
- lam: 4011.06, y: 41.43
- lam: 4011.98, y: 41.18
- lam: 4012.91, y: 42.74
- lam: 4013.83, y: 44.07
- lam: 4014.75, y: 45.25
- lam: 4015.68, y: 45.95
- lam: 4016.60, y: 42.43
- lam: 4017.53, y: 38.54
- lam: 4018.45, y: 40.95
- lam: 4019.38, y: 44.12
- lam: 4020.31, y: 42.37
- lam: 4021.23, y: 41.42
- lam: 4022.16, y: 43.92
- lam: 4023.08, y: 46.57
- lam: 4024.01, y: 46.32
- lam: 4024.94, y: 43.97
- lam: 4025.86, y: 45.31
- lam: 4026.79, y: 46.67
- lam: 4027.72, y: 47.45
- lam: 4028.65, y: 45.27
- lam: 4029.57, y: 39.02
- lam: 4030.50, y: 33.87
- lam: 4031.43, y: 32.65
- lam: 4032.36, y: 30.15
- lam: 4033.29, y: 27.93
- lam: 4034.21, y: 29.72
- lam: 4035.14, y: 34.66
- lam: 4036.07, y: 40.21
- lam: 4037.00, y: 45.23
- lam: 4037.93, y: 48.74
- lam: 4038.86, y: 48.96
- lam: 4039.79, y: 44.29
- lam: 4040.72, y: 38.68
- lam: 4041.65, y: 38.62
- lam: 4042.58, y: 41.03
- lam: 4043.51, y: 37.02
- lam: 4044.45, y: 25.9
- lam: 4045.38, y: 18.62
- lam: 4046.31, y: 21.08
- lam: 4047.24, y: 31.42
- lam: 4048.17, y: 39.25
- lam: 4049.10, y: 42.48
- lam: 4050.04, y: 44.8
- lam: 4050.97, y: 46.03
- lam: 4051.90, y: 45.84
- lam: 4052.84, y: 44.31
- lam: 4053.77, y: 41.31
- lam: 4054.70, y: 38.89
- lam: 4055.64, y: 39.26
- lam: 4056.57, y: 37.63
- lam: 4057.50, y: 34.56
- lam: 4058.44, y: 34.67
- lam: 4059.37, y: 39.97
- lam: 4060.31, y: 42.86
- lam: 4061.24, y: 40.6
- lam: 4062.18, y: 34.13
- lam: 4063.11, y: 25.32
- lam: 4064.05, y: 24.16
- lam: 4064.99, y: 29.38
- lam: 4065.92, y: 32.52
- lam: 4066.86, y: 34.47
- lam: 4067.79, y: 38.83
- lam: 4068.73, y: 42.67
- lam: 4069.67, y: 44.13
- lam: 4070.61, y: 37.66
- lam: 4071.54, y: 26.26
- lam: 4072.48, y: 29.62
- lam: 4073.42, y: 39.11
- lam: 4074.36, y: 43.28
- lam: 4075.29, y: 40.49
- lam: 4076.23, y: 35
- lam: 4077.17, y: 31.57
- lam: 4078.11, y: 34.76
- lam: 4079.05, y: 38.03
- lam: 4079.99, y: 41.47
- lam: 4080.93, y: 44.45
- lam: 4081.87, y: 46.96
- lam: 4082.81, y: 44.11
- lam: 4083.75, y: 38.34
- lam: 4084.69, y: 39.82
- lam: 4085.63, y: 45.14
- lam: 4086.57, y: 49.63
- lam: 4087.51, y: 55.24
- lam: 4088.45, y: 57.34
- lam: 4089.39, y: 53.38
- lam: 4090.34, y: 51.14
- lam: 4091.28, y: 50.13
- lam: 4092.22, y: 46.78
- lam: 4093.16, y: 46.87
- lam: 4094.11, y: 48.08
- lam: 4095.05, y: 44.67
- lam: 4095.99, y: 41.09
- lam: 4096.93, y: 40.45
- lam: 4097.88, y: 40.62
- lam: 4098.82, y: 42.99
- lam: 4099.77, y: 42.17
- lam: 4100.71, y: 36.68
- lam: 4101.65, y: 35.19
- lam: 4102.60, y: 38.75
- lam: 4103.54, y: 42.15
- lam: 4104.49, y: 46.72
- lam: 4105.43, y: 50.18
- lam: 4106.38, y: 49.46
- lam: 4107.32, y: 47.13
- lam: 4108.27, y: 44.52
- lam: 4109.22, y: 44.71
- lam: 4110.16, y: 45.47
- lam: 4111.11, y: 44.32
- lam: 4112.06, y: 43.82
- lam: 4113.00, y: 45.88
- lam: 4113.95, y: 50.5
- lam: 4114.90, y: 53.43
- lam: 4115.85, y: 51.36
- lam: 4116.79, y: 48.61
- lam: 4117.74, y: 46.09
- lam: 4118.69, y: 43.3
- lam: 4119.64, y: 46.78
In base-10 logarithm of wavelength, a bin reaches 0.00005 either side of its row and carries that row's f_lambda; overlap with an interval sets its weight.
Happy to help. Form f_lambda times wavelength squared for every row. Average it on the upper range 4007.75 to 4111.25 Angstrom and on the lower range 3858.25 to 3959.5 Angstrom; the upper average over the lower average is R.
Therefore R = 2.13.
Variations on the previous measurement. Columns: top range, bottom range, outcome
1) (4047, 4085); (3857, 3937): 2.12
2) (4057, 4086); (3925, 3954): 2.19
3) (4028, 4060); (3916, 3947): 2.39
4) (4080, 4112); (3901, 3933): 2.31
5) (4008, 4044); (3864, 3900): 2.22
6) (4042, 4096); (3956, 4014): 1.39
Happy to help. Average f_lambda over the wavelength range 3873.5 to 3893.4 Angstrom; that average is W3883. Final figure 19.7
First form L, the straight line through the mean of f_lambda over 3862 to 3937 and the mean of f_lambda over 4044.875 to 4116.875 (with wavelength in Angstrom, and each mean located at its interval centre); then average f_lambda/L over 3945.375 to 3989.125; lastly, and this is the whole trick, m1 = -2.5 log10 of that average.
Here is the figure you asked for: 0.14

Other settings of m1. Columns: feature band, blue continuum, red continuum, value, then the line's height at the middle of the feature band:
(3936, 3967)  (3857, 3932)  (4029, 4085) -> 0.215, 26.3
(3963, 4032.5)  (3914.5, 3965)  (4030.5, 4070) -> -0.155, 28.8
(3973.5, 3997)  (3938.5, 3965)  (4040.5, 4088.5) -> -0.228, 27.4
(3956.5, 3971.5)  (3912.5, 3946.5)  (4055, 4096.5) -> 0.417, 23.2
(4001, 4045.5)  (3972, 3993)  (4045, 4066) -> -0.155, 34.4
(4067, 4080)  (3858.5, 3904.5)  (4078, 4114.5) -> 0.141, 42.3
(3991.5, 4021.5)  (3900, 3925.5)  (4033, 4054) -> -0.144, 34.2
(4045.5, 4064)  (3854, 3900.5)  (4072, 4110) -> 0.051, 39.3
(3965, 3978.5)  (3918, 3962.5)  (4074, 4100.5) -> 0.439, 24.9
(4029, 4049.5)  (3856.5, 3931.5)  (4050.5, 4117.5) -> 0.027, 36.9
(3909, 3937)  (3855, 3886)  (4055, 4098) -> 0.158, 22.7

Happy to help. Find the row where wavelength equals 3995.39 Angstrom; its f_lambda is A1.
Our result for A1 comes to 36.2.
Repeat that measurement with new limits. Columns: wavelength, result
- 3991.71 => 40.3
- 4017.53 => 38.54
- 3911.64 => 30.23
